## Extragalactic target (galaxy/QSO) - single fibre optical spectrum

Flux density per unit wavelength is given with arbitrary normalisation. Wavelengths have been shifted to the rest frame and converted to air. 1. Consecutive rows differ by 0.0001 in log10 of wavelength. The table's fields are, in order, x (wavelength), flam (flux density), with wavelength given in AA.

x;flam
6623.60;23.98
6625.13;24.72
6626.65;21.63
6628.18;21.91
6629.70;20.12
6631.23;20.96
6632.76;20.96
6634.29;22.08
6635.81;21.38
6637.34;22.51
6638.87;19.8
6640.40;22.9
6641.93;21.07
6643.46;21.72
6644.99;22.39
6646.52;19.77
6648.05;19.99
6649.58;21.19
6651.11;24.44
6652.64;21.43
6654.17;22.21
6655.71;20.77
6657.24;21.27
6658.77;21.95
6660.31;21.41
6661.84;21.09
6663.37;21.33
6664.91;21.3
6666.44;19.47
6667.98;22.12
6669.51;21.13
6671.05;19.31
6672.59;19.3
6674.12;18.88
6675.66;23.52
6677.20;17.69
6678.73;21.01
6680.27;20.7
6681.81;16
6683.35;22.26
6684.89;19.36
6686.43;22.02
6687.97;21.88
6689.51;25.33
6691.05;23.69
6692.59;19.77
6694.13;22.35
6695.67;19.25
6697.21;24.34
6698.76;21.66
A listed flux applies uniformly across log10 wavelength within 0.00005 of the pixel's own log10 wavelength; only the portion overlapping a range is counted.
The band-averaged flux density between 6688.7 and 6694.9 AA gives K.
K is 22.8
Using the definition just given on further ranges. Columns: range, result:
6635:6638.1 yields 22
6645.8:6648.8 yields 19.9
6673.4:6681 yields 20.4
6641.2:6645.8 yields 21.7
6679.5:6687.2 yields 20.1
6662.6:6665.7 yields 21.3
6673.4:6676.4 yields 21.2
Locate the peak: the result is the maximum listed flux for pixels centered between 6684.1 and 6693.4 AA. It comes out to 25.33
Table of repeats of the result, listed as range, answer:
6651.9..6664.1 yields 22.21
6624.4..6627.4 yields 24.72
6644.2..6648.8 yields 22.39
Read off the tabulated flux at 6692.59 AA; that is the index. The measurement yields 19.77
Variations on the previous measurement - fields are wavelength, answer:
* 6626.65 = 21.63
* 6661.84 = 21.09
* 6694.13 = 22.35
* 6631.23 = 20.96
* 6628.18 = 21.91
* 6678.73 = 21.01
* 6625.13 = 24.72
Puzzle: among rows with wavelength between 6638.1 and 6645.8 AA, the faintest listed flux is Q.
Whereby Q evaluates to 19.8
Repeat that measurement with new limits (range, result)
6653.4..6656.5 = 20.77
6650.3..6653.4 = 21.43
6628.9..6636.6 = 20.12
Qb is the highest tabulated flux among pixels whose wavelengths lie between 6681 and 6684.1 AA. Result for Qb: 22.26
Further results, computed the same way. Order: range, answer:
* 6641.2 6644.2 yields 21.72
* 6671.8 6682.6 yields 23.52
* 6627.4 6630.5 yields 21.91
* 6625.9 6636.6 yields 22.08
